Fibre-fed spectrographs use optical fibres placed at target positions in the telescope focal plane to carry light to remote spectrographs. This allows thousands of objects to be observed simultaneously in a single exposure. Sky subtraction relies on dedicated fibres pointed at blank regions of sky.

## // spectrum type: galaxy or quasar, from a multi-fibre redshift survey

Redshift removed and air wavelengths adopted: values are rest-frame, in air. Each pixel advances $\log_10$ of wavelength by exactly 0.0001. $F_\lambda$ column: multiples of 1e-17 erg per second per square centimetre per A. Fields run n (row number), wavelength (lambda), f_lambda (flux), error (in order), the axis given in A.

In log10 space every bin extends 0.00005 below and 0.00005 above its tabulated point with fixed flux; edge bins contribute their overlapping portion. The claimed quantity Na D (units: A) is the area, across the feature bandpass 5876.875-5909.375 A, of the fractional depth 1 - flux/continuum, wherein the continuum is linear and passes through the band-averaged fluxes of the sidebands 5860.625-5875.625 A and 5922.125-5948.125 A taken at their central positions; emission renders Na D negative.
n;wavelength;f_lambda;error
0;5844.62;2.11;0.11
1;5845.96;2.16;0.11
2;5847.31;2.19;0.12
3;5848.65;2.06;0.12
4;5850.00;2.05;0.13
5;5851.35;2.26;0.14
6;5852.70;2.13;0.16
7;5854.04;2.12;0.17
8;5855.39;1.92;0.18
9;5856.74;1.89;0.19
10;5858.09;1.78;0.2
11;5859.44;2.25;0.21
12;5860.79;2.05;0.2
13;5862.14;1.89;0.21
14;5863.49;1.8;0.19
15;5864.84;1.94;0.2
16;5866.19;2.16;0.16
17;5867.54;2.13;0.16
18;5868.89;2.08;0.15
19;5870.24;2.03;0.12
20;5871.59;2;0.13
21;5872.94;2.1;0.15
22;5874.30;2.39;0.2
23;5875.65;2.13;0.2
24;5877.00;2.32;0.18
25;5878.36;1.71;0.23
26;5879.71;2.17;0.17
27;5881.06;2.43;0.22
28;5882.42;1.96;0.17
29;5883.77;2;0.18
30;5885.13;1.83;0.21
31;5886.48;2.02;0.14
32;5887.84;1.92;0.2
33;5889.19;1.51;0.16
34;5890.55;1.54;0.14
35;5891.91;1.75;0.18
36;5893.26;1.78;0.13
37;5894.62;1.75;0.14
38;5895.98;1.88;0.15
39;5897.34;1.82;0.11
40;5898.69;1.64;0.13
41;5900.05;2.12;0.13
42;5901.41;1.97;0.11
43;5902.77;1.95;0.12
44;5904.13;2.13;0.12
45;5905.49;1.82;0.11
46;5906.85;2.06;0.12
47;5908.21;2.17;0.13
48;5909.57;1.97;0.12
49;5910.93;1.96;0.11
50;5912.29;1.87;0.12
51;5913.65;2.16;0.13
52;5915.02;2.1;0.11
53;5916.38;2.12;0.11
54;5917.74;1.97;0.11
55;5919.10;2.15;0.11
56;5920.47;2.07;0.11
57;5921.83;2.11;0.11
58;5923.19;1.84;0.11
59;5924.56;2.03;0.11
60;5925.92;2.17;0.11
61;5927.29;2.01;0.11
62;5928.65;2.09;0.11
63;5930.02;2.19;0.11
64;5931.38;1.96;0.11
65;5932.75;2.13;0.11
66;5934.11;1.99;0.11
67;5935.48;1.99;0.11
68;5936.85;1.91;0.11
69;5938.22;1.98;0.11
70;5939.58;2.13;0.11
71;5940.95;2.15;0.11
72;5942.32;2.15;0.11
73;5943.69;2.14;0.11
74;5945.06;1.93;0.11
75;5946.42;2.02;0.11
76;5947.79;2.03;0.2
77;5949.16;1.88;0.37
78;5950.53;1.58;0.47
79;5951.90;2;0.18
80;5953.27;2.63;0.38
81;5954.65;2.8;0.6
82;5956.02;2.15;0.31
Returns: 2.1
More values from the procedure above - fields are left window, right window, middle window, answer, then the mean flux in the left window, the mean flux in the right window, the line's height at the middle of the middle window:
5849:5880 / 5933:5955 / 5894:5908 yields 0.9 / 2.05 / 2.07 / 2.06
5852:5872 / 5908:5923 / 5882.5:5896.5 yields 1.6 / 2.01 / 2.05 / 2.03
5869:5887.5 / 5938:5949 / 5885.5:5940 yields 2.7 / 2.08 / 2.06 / 2.07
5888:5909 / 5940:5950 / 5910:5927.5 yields -0.9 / 1.86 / 2.04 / 1.94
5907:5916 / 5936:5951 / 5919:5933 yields -0.3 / 2.04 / 2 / 2.02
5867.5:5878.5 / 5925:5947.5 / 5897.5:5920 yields 0.8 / 2.12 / 2.06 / 2.08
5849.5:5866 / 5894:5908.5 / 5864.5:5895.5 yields -0.2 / 2.01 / 1.93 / 1.97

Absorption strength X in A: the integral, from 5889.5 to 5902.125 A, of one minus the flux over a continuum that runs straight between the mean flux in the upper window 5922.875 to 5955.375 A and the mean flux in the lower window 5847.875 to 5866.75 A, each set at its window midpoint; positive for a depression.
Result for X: 1.5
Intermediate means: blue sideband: 2.02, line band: 1.8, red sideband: 2.07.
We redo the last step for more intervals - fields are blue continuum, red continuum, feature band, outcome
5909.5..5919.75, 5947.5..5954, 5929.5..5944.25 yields -0.23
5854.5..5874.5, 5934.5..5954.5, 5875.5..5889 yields 0.01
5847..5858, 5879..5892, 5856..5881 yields -0.82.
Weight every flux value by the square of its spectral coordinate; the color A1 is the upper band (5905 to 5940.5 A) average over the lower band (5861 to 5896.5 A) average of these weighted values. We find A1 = 1.05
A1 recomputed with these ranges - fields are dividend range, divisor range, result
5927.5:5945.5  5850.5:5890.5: 1.04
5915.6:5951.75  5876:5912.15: 1.06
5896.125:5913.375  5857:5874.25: 0.98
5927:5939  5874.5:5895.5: 1.07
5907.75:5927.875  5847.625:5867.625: 1.03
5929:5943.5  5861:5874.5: 1.03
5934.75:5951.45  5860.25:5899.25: 1.04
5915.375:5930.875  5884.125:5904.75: 1.13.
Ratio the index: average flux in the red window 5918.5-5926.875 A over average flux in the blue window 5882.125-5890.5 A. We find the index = 1.1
